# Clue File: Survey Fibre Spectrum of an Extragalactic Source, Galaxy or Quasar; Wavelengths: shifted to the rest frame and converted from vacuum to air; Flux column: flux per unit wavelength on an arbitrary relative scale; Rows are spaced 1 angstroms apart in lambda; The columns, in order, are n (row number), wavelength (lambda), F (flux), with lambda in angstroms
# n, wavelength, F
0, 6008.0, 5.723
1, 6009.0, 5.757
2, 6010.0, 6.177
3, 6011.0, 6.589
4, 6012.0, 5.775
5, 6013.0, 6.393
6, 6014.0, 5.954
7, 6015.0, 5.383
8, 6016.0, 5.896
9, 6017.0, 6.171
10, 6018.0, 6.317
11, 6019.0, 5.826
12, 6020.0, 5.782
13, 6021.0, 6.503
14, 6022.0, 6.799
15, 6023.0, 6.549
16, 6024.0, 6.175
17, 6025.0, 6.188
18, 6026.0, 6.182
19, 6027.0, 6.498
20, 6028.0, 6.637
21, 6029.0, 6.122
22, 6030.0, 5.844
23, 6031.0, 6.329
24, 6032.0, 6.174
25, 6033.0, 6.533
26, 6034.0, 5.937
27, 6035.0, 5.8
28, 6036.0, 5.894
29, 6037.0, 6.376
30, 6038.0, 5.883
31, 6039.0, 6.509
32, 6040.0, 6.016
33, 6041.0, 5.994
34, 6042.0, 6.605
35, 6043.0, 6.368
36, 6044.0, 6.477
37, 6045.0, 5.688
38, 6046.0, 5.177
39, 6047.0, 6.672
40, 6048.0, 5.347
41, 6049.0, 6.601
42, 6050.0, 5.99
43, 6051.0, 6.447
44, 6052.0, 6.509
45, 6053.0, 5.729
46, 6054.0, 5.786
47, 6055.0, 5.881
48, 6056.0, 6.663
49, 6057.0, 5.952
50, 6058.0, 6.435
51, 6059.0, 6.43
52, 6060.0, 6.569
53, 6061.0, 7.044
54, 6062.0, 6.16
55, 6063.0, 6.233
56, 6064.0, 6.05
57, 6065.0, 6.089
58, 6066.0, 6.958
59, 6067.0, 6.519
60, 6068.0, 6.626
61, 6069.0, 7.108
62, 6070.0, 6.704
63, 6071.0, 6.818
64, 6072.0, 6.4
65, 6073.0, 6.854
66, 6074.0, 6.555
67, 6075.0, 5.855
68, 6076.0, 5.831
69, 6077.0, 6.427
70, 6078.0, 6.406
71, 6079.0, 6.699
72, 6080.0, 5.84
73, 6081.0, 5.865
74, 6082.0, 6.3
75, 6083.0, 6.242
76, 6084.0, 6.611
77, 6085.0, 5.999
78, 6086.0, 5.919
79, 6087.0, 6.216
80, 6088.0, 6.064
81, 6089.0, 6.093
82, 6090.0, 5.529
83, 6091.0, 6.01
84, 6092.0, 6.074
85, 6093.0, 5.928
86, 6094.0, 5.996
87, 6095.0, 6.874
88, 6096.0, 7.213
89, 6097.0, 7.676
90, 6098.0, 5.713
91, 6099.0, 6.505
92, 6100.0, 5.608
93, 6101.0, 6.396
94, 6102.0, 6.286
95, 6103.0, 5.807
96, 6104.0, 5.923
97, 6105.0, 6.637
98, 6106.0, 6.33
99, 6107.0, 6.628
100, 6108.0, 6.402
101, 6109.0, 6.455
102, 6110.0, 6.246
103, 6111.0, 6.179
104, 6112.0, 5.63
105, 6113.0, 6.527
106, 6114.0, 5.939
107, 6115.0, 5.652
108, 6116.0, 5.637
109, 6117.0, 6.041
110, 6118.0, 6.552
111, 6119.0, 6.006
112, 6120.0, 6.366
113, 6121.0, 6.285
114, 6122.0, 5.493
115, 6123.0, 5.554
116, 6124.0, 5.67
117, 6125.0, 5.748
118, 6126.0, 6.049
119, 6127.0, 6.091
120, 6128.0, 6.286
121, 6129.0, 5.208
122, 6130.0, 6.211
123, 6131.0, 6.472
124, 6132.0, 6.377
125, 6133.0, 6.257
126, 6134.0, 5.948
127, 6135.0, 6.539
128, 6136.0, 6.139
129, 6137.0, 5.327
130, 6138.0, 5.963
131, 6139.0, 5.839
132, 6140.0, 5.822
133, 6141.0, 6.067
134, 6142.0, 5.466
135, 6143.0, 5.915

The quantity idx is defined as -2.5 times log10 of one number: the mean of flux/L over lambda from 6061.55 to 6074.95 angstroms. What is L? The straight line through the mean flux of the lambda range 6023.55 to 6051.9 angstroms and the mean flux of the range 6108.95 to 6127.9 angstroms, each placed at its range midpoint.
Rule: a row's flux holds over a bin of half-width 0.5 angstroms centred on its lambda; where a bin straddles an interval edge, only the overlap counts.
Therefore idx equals -0.07 mag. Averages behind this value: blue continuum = 6.16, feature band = 6.52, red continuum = 6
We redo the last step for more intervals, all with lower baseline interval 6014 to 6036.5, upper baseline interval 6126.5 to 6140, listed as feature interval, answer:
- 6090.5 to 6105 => -0.038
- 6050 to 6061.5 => -0.031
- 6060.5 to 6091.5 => -0.039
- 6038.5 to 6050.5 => 0.003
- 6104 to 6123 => -0.014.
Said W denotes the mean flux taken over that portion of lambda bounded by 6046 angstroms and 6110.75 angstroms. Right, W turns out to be 6.3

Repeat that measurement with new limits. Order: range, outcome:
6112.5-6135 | 6.03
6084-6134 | 6.14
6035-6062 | 6.19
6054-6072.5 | 6.46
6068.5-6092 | 6.27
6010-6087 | 6.24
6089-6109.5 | 6.29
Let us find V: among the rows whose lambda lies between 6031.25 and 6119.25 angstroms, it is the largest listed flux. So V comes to 7.676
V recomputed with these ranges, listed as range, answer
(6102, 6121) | 6.637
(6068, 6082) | 7.108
